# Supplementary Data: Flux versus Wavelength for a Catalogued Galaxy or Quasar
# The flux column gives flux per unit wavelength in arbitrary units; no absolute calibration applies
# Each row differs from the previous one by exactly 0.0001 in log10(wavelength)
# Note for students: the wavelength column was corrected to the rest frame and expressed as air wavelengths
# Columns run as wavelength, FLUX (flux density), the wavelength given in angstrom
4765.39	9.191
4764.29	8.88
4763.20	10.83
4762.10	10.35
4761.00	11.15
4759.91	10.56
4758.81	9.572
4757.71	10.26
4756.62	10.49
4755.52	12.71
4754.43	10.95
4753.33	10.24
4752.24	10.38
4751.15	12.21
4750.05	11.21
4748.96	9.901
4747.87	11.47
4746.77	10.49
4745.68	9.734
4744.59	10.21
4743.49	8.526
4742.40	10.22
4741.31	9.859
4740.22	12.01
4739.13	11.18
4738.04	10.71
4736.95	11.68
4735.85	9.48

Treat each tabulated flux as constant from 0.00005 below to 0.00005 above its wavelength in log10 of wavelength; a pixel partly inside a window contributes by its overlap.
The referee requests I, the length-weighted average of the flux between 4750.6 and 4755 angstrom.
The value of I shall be 11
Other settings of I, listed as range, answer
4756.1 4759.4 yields 10.1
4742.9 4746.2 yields 9.49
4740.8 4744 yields 9.55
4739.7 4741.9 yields 10.9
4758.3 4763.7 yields 10.5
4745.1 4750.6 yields 10.6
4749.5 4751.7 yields 11.7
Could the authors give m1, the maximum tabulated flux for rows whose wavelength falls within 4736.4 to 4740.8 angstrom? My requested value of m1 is 12.01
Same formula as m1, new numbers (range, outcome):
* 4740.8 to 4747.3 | 10.49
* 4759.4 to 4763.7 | 11.15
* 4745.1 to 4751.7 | 12.21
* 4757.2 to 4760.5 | 10.56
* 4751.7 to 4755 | 10.95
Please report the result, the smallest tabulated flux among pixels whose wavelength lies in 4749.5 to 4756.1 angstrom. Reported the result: 10.24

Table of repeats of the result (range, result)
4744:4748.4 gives 9.734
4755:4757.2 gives 10.49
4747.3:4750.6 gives 9.901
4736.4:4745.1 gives 8.526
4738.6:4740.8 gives 11.18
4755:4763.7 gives 9.572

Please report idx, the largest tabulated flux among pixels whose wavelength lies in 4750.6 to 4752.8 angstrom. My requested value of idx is 12.21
